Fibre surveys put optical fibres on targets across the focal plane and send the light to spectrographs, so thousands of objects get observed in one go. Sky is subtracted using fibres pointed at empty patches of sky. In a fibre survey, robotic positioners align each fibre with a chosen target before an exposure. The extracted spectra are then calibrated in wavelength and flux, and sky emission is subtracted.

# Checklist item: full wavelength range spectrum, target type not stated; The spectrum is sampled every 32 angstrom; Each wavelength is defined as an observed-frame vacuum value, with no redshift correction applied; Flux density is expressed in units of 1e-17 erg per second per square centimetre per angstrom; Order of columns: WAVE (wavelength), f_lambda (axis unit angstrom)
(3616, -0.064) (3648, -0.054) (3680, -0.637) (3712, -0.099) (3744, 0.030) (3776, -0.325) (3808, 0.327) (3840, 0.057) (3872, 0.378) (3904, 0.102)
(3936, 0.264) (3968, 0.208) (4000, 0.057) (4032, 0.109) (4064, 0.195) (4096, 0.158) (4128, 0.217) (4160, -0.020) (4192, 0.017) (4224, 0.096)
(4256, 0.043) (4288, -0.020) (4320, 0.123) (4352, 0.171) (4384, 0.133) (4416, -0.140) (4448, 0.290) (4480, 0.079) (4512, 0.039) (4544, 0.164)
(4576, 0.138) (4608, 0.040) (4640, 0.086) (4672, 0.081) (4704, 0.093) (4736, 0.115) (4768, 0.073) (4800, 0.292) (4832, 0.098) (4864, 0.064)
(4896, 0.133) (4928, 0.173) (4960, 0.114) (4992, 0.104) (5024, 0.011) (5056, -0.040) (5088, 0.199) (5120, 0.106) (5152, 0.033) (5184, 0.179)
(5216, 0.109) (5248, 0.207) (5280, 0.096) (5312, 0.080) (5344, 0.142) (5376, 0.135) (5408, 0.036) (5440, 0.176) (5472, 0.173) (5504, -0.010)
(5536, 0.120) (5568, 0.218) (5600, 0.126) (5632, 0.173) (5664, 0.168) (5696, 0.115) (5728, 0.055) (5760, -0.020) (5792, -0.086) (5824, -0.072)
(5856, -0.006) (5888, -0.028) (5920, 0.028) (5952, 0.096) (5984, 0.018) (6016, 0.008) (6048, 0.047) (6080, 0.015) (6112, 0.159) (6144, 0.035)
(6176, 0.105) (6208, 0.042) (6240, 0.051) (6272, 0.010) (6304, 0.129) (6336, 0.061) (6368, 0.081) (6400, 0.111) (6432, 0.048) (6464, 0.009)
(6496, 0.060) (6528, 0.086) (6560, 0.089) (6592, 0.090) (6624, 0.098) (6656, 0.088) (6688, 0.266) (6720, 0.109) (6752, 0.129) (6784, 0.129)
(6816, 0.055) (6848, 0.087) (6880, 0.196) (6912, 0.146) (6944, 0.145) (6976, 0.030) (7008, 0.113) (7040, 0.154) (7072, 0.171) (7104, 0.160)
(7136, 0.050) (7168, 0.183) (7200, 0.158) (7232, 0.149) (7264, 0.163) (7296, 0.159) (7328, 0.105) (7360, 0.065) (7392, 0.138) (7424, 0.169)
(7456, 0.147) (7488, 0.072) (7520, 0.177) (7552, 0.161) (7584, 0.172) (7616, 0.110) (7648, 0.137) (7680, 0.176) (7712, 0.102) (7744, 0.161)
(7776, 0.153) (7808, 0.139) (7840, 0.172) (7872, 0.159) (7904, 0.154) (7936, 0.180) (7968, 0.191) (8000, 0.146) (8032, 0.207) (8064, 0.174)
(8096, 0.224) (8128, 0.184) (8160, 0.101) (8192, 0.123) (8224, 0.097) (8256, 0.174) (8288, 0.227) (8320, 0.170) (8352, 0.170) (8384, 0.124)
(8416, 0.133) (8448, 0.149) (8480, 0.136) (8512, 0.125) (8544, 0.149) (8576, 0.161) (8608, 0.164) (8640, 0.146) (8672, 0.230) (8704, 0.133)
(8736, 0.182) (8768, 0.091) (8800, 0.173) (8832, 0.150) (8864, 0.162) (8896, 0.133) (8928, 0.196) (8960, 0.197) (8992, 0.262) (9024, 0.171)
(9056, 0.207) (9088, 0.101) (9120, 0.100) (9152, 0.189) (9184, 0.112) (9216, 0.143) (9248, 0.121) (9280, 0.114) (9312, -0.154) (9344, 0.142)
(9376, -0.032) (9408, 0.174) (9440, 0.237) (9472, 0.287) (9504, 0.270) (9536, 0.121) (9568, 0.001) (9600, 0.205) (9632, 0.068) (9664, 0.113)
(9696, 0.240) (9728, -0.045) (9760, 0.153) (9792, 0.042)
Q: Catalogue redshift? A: 0.797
